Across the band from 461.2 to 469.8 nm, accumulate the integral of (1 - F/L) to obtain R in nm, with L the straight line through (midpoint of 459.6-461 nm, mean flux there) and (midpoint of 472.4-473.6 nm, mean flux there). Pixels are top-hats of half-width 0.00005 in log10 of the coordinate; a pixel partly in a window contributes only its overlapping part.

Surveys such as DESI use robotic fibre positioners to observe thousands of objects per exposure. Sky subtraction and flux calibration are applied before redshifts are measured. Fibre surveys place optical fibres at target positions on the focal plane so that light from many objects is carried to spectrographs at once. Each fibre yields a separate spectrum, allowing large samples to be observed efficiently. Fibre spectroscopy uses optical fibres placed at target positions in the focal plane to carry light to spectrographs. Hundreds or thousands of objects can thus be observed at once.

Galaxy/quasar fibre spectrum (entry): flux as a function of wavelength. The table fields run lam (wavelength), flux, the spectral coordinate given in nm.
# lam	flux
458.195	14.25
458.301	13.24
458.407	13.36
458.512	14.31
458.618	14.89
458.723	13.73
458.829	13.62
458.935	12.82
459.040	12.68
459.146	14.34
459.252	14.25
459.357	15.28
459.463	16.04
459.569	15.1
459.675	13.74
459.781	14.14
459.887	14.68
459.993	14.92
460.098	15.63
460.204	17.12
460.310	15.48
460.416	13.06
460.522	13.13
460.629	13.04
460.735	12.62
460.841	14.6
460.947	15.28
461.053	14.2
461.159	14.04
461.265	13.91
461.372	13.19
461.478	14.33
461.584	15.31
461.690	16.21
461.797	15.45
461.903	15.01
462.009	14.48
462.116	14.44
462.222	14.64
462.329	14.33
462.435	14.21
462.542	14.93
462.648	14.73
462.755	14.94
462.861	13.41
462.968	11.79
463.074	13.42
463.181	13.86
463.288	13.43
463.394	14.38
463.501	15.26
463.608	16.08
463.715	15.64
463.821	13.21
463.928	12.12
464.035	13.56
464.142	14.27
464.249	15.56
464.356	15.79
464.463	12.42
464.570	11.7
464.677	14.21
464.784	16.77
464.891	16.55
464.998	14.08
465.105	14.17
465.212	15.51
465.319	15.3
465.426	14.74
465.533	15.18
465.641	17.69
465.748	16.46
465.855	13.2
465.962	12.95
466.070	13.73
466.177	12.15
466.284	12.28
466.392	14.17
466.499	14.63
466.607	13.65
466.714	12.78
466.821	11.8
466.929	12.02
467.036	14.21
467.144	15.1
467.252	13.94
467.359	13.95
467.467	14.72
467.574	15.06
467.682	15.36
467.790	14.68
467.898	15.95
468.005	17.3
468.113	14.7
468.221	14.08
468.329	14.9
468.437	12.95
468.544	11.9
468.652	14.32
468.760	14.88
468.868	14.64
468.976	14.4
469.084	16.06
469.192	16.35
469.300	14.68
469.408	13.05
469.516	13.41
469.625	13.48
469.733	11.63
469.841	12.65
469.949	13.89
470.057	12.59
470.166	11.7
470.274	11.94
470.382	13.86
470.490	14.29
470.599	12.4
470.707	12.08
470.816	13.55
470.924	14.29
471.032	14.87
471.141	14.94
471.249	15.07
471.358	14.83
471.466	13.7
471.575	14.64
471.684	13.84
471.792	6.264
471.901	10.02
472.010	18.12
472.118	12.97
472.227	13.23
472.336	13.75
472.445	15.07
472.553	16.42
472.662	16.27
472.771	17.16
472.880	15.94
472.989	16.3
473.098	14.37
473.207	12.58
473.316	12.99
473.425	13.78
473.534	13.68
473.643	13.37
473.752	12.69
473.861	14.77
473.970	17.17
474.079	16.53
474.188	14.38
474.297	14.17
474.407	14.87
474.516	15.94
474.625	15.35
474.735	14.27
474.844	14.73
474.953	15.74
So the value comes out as 0.19 nm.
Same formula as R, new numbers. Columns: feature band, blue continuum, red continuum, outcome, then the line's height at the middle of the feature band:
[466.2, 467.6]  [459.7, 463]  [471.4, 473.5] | 0.059 nm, 14.3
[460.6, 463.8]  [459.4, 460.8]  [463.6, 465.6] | 0.036 nm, 14.5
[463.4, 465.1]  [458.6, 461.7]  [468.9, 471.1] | -0.053 nm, 14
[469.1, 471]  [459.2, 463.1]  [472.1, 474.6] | 0.170 nm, 14.7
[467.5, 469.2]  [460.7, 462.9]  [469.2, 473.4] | -0.096 nm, 14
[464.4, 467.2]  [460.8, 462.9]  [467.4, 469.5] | 0.100 nm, 14.7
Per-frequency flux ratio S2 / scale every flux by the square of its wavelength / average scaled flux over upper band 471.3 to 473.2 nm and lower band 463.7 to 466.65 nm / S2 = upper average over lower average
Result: 1.0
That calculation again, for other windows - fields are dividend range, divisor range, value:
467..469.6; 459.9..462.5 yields 1.04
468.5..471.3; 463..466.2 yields 0.97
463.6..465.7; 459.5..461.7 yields 1.04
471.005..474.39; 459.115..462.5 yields 1.03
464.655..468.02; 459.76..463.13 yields 1.03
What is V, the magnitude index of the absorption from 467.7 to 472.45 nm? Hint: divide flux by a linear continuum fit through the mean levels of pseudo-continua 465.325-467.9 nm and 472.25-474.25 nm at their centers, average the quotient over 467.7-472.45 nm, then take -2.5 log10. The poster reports 0.05 mag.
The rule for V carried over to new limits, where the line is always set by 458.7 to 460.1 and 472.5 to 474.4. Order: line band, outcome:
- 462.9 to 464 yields 0.04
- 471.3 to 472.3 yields 0.13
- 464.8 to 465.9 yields -0.06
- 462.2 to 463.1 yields 0.03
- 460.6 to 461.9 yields 0.00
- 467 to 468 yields -0.02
